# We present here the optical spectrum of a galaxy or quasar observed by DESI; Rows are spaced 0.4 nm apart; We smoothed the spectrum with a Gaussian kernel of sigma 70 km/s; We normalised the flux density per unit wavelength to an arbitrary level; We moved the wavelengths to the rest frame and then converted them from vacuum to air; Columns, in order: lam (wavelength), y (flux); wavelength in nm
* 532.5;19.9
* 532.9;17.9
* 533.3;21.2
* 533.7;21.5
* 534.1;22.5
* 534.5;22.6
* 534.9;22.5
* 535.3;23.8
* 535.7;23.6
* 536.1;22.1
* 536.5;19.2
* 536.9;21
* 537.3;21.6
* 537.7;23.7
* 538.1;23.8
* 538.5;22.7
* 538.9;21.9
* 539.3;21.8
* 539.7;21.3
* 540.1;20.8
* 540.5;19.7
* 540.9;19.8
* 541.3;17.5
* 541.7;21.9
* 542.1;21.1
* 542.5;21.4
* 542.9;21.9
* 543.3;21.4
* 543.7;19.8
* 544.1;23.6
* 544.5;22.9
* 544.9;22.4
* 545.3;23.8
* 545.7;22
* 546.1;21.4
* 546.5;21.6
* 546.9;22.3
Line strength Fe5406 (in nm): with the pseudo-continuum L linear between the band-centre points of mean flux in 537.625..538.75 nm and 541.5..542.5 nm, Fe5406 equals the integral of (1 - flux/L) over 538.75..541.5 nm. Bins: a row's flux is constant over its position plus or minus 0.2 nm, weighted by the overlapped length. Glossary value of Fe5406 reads 0.248 nm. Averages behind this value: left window 23.3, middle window 20.4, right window 21.5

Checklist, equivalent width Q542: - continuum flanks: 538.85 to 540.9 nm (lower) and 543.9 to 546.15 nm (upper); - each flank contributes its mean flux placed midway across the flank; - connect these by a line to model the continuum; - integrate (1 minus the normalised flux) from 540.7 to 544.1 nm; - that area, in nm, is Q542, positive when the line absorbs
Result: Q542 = 0.16 nm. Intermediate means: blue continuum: 20.9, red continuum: 22.8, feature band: 20.8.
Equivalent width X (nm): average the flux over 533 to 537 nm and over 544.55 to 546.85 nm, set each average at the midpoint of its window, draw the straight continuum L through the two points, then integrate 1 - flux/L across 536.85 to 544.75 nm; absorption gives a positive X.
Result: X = 0.22 nm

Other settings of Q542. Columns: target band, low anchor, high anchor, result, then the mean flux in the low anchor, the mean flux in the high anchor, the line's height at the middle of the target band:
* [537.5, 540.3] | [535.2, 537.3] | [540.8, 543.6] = -0.13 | 21.8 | 20.7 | 21.3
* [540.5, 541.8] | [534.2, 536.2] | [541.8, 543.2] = 0.13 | 22.9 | 21.5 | 21.8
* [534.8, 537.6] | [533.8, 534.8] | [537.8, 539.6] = 0.06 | 22.4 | 22.5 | 22.5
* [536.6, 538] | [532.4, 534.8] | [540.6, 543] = -0.08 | 21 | 20.5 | 20.8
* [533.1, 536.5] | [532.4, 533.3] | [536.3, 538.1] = -0.32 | 19.3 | 21.6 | 20.4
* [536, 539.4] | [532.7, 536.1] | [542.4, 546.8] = 0.00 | 22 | 22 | 22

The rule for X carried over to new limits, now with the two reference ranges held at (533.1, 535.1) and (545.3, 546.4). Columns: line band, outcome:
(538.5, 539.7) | 0.01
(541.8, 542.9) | 0.03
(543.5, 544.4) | 0.01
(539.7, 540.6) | 0.06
